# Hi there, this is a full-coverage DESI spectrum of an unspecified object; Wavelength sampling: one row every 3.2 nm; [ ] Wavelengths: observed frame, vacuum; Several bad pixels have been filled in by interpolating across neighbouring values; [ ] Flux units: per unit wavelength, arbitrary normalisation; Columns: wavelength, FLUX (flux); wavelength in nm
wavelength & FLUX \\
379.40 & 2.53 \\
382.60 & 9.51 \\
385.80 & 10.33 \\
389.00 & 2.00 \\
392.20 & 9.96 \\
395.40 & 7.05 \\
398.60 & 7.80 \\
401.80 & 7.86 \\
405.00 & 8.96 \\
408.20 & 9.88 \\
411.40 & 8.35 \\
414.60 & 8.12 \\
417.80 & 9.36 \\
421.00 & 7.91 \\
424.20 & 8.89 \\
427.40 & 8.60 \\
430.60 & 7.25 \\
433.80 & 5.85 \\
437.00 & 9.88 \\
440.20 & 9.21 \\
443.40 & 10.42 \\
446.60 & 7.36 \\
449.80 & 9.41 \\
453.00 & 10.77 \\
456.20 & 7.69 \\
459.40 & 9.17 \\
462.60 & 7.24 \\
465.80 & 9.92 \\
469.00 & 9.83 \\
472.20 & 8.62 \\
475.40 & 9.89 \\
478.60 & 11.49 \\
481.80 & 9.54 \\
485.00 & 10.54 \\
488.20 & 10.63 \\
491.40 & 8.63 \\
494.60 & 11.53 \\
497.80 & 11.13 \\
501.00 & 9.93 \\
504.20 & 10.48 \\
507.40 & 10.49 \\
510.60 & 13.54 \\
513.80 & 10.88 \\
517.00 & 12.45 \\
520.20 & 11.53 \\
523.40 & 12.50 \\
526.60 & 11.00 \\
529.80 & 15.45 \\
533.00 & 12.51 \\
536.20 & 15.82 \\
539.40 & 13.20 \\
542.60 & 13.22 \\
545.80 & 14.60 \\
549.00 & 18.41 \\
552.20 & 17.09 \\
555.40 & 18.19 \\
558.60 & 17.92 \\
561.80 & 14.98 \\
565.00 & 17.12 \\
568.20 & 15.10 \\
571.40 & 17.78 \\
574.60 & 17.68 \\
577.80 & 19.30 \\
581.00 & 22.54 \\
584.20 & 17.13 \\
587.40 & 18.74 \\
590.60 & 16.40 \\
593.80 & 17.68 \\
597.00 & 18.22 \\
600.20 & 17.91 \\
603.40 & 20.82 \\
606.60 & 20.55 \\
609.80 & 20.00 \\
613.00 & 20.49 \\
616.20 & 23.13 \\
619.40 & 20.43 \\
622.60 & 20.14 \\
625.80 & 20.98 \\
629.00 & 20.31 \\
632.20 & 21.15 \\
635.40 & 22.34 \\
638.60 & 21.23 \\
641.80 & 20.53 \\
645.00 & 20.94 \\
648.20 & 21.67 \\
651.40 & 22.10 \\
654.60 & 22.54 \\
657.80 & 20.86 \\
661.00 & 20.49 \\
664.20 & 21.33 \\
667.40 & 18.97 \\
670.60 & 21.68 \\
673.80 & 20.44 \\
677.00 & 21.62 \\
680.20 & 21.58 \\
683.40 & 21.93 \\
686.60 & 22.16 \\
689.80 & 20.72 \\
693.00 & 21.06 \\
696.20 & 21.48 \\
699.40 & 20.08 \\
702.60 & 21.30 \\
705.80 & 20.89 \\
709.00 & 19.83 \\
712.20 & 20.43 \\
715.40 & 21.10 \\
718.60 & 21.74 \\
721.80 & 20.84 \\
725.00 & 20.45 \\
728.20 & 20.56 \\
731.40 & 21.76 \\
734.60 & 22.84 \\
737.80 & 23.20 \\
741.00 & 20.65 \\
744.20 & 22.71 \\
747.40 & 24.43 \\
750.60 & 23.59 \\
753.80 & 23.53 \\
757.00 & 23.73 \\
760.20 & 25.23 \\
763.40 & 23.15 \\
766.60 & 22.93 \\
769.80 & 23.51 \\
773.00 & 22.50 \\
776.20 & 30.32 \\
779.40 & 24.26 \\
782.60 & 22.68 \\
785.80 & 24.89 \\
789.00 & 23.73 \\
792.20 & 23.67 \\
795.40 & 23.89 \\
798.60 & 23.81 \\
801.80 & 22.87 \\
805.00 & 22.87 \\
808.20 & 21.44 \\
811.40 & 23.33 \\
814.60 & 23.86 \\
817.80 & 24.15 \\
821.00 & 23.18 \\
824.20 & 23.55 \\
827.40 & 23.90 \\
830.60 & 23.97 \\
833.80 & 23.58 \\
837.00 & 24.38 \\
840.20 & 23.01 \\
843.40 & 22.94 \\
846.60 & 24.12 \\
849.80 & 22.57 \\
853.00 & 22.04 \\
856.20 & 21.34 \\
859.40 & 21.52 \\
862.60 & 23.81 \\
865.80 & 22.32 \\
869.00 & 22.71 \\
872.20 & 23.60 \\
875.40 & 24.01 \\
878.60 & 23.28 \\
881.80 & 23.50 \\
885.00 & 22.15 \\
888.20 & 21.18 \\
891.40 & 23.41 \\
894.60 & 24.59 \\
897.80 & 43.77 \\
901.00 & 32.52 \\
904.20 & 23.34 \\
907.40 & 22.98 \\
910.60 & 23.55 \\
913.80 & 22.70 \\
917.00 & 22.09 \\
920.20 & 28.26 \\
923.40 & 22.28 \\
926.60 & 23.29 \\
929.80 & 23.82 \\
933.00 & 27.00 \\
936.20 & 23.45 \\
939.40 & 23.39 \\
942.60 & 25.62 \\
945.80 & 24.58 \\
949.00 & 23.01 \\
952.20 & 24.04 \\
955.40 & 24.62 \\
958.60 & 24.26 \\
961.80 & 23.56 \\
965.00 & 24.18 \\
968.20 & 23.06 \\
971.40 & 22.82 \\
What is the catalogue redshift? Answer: 0.37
